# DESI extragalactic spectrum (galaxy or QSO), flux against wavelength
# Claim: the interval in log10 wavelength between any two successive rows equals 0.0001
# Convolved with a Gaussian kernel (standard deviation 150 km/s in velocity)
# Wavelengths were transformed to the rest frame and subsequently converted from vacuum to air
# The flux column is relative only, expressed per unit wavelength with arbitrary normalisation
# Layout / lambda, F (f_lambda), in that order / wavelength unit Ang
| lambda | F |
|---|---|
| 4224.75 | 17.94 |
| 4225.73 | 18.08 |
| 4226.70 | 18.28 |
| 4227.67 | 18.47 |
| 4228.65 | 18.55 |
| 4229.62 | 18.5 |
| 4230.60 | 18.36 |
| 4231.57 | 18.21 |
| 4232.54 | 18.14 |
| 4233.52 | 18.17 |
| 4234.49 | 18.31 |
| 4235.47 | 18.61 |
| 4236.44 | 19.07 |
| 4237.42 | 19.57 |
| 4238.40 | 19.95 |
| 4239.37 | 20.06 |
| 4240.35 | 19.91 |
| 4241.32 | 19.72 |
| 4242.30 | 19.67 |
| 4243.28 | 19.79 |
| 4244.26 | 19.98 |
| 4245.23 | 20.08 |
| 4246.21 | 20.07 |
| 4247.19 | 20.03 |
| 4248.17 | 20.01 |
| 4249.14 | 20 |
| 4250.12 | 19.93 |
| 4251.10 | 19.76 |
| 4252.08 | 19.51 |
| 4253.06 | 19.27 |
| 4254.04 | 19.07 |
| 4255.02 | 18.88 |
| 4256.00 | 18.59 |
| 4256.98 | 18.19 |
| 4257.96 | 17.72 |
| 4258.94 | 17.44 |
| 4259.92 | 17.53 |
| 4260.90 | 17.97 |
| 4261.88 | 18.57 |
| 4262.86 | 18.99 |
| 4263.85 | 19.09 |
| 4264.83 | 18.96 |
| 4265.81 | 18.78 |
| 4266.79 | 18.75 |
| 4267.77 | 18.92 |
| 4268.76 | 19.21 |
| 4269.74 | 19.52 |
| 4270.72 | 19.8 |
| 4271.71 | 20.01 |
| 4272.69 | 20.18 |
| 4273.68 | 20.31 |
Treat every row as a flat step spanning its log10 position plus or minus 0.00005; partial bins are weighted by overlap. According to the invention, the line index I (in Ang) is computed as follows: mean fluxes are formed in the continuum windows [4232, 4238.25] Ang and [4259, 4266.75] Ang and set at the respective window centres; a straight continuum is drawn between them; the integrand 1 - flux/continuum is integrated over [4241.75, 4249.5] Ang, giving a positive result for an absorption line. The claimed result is -0.55 Ang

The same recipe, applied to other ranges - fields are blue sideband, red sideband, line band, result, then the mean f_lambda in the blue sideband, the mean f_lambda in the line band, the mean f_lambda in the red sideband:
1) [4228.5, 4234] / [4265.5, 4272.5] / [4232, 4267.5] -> -0.6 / 18.3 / 19.1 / 19.3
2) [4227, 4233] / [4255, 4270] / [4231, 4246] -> -0.7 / 18.4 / 19.3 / 18.5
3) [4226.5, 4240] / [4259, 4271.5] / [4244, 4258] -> -0.5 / 18.8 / 19.5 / 18.8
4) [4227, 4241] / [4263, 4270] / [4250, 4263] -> 0.2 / 18.9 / 18.6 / 19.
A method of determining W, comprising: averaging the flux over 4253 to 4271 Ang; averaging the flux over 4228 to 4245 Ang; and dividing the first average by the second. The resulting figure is 1.0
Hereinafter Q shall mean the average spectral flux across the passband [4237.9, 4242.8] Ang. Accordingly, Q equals 19.9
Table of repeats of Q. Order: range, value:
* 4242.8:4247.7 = 20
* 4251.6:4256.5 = 19.1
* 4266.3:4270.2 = 19.1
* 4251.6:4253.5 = 19.4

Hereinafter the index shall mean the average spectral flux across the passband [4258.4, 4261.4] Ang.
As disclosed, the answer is 17.7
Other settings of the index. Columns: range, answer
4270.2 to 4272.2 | 19.9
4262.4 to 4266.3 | 18.9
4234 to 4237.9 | 18.9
